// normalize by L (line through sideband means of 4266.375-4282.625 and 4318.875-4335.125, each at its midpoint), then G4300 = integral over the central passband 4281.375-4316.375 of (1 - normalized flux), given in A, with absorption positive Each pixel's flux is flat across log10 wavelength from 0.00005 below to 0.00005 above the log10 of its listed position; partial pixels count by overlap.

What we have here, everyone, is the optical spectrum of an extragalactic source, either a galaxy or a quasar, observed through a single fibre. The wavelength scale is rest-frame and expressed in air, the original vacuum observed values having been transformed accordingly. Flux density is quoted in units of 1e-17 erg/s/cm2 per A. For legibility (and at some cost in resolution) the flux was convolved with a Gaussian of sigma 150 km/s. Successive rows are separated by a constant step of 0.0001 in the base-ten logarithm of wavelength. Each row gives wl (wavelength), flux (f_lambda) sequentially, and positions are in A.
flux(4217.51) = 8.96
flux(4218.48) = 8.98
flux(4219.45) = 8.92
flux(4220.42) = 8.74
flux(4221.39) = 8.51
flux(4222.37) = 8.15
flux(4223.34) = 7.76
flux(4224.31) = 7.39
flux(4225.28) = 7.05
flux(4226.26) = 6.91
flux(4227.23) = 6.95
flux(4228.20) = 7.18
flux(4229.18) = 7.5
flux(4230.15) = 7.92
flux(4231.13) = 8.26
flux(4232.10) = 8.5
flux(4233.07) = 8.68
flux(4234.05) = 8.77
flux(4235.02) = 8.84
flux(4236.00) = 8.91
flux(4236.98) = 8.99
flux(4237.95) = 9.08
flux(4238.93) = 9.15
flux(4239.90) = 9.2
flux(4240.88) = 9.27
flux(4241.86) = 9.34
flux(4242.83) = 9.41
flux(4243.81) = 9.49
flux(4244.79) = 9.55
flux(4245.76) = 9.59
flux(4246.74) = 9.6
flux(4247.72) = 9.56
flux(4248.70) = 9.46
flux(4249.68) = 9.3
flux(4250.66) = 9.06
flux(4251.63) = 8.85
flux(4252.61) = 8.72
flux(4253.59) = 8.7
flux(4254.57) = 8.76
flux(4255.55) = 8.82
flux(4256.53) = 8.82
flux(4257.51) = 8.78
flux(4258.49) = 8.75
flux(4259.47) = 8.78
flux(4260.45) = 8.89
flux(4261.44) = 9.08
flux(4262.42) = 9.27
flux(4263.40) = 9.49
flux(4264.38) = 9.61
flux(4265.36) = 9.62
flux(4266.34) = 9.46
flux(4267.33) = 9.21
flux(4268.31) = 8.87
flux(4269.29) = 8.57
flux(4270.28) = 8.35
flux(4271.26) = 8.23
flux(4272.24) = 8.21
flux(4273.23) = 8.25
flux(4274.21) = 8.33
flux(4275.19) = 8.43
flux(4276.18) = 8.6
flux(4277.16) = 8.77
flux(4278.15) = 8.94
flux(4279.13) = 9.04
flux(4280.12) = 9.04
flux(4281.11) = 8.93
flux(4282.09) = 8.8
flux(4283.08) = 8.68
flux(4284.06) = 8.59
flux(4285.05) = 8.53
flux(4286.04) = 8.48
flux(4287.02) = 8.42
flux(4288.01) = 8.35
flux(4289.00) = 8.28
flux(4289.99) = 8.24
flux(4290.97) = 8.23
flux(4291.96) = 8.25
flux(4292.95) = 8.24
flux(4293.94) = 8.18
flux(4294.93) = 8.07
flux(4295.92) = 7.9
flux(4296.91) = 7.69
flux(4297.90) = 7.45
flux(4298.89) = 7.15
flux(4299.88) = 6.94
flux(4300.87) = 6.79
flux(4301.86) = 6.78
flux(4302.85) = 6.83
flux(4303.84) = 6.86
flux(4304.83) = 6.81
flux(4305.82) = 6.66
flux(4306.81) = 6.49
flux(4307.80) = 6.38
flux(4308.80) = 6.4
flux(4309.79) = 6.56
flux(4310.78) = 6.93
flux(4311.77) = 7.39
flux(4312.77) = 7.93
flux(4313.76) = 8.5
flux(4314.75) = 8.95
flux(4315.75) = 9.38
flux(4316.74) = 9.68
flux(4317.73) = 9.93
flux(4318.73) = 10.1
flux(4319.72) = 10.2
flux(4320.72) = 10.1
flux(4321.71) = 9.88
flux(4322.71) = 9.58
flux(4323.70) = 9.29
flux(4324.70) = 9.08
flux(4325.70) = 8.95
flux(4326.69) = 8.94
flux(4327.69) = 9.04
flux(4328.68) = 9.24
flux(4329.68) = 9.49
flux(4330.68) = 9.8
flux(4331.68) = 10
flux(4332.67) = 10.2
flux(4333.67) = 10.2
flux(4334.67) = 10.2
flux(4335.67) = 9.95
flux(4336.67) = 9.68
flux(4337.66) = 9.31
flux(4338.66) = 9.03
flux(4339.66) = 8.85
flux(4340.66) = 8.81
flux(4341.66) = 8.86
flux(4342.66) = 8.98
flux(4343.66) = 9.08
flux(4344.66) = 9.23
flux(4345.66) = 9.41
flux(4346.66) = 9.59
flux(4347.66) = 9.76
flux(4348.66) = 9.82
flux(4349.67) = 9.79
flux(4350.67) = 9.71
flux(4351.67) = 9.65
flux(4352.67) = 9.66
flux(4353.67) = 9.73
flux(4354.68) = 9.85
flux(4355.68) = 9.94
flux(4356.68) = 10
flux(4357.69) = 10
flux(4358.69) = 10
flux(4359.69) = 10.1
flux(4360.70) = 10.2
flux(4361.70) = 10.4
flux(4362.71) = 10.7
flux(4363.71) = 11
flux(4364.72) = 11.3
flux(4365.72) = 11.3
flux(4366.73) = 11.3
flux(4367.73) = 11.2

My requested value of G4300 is 5.3 A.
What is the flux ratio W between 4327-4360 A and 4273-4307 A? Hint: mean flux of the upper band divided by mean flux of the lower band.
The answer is 1.20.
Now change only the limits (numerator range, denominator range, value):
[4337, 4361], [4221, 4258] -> 1.10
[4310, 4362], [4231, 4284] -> 1.05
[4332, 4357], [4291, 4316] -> 1.29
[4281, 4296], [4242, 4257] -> 0.91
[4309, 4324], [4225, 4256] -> 1.02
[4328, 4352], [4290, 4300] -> 1.21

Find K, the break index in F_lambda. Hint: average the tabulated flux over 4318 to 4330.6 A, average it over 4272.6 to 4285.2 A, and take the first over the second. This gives 1.1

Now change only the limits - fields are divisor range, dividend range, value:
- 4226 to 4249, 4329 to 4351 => 1.09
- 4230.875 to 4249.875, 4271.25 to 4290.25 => 0.94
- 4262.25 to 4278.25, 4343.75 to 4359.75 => 1.10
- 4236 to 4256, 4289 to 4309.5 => 0.80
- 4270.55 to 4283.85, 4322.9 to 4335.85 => 1.11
